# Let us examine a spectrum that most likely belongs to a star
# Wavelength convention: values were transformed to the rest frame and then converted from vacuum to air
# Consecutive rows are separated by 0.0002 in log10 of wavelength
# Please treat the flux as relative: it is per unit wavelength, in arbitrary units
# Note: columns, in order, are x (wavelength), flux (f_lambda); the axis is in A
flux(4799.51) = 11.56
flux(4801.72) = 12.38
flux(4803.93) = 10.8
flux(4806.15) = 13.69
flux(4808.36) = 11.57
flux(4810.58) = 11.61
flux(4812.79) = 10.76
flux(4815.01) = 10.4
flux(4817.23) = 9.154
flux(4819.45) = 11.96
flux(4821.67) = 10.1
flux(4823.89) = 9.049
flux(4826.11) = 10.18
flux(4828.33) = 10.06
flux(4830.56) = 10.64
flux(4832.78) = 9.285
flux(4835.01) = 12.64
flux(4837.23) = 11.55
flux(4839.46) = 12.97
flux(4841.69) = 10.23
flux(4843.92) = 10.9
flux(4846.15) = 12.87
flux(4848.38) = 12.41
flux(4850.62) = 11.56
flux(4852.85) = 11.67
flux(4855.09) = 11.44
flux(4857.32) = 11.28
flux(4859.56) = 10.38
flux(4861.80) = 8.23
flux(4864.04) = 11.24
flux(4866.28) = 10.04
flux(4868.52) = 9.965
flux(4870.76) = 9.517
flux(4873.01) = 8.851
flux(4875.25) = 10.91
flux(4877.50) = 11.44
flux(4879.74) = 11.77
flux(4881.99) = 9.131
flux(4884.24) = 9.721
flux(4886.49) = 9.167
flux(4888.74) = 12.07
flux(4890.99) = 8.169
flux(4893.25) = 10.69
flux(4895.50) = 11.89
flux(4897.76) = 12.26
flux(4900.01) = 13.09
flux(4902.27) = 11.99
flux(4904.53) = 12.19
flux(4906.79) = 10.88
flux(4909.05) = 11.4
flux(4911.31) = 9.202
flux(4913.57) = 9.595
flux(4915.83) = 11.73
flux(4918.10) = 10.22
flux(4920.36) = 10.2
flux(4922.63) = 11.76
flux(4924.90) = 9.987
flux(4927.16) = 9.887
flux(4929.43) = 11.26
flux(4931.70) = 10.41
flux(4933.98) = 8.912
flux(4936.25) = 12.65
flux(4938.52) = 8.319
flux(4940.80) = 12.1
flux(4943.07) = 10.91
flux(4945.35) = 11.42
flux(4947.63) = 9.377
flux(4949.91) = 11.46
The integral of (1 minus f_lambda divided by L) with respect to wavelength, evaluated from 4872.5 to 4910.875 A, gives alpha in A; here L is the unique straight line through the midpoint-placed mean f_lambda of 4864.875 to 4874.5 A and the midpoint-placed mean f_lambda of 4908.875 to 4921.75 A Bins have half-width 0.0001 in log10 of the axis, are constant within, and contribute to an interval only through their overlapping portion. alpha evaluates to -3.48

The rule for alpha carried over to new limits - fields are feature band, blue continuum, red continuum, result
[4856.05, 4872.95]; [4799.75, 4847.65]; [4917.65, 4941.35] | 1.3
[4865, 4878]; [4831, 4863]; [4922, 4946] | 1.2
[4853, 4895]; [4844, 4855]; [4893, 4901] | 6.1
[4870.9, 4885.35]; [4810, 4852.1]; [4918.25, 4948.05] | 0.7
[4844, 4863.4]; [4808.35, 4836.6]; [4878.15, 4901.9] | -1.0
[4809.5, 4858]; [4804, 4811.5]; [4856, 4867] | 0.6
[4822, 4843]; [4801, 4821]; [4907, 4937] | 0.8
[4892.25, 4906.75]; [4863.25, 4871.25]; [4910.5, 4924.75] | -2.2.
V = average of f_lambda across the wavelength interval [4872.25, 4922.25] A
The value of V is 10.8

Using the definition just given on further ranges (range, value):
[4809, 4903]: 10.8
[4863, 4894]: 10.2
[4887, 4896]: 10.5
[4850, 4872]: 10.5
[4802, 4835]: 10.8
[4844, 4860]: 11.7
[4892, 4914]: 11.4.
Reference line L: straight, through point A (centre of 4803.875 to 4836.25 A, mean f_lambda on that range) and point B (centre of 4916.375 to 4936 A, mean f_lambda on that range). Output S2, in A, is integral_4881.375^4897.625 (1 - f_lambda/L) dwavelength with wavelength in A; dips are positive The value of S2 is 0.5 A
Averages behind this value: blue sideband 10.8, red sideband 10.5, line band 10.3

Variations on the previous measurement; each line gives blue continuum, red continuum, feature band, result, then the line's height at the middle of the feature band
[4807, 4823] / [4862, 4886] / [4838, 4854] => -2.0 A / 10.5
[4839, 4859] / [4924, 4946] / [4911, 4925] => 0.4 A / 10.8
